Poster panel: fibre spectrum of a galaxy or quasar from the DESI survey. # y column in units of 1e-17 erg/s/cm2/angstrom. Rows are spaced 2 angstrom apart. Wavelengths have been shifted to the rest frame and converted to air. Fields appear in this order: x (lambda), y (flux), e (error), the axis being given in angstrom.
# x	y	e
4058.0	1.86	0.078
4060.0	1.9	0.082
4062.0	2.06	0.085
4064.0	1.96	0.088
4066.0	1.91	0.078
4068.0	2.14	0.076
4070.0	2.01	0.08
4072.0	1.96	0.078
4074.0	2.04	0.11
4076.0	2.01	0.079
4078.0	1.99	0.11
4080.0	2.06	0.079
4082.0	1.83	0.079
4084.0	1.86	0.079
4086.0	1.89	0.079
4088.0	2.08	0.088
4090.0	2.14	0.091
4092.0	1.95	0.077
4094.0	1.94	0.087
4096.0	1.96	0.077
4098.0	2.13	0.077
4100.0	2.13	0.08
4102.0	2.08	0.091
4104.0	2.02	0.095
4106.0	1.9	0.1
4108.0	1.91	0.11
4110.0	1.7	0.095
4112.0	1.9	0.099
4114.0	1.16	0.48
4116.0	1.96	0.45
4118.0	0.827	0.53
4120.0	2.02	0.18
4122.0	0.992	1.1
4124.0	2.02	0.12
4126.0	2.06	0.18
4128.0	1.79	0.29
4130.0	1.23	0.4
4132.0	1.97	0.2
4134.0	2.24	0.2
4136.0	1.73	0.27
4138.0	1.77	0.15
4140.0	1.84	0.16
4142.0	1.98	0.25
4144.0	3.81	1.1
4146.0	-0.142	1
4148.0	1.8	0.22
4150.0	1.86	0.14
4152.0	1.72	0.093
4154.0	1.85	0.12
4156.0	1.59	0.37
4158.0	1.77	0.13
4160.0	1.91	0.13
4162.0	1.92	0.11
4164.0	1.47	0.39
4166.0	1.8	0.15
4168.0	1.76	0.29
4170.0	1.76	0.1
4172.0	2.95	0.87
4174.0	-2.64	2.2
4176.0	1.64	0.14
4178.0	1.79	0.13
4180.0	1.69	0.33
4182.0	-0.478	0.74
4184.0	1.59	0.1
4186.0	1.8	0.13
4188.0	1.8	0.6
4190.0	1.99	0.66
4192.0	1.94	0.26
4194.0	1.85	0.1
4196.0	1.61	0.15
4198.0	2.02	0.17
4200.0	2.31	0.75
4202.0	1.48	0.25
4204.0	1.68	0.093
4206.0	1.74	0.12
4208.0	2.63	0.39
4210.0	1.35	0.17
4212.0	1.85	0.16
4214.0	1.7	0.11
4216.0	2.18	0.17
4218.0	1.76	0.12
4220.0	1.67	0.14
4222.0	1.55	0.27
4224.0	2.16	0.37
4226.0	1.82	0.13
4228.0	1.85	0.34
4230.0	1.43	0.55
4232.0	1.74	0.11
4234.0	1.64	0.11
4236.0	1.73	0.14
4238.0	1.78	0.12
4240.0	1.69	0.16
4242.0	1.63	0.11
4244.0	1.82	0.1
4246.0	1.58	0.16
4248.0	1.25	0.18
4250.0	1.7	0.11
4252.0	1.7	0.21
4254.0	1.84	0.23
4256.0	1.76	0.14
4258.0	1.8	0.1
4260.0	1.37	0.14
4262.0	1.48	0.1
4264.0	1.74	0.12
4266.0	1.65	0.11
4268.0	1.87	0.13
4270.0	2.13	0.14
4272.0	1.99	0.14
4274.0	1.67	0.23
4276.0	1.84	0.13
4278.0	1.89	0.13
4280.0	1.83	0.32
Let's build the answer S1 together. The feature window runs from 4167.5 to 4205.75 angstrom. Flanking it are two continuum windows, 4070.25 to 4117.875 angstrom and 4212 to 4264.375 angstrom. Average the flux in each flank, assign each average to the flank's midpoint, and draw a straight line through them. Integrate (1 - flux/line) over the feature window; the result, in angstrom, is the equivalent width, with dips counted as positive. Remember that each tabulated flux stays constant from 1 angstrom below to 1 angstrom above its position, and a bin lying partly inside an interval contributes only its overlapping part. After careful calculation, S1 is 6.0 angstrom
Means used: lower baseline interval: 1.92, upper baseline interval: 1.71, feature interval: 1.5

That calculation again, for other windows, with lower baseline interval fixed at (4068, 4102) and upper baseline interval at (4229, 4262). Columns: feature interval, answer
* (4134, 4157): 0.6 angstrom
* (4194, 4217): -1.7 angstrom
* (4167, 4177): 4.0 angstrom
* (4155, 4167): 0.6 angstrom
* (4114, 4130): 2.6 angstrom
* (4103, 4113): 0.3 angstrom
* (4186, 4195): -0.6 angstrom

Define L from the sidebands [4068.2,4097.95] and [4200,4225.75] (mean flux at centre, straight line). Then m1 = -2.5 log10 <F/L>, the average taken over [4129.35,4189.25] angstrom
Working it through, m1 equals 0.19 mag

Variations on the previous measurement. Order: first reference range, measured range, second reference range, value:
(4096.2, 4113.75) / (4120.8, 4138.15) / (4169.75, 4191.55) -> -0.03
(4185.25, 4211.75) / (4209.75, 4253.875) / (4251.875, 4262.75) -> 0.02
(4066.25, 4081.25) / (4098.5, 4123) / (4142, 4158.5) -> 0.11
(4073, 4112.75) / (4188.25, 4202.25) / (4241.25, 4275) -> -0.06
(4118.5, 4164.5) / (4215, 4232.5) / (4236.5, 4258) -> -0.06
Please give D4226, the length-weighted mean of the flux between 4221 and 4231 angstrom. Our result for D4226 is 1.76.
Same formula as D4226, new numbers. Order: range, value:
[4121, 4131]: 1.62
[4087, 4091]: 2.11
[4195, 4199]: 1.81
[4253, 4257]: 1.8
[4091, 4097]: 1.95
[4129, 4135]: 1.81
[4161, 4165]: 1.69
